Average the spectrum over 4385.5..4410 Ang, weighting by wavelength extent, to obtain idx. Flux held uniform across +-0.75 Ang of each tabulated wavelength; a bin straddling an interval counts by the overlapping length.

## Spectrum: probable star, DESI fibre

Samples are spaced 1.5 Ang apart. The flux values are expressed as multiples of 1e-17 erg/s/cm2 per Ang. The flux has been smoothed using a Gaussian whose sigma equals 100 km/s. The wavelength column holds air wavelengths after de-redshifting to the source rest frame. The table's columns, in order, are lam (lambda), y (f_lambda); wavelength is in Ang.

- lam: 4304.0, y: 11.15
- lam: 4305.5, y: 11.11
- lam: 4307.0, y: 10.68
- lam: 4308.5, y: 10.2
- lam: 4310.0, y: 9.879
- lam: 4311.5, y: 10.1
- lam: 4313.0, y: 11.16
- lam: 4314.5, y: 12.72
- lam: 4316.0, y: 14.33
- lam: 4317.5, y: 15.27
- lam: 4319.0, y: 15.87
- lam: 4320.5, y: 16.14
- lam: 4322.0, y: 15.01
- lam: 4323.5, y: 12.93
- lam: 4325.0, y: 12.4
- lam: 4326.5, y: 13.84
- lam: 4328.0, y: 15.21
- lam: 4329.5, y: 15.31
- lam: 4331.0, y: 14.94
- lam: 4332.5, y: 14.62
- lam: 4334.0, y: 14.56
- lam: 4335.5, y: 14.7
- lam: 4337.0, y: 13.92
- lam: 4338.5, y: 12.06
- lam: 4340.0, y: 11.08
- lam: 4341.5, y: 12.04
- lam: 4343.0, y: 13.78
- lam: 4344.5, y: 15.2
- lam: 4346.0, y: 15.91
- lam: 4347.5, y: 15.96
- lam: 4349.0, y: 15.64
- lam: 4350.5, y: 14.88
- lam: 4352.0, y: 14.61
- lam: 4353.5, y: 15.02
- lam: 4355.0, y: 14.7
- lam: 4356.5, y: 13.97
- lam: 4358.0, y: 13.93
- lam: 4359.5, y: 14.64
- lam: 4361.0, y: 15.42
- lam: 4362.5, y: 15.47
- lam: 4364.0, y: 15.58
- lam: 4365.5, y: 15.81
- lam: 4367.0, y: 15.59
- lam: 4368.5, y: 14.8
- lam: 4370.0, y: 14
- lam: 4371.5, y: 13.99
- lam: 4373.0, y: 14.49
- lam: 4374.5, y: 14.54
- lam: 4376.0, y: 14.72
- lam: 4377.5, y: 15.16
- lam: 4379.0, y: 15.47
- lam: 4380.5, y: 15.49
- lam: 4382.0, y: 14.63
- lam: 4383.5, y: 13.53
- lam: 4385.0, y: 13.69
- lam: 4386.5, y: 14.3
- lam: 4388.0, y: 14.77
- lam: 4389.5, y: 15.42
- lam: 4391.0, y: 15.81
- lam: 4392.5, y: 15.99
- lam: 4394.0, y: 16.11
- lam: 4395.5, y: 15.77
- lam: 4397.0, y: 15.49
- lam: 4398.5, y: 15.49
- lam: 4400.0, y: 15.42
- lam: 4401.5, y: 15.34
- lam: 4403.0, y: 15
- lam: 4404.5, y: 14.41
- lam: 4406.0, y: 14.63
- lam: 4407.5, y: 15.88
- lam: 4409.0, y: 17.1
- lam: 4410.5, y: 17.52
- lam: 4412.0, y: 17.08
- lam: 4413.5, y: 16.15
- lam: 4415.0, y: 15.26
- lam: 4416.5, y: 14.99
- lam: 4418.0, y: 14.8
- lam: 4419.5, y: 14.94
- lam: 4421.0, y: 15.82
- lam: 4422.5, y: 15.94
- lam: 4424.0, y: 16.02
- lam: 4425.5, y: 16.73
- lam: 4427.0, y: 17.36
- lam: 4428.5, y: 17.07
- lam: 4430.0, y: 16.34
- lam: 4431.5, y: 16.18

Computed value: 15.4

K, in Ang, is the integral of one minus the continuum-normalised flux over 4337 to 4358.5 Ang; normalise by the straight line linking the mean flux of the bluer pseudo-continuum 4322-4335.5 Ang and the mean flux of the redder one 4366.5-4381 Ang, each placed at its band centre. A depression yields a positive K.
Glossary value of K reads 0.47 Ang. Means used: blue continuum 14.3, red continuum 14.8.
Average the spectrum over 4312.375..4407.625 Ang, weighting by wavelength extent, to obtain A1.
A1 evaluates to 14.7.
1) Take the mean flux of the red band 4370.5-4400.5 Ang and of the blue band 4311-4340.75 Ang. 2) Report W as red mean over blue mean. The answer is 1.1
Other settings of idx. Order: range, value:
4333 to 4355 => 14.3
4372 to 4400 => 15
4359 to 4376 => 14.9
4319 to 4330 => 14.5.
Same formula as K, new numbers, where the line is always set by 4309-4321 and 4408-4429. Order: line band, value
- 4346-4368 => -1.2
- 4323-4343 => -0.1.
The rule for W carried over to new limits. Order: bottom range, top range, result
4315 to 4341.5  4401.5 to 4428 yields 1.12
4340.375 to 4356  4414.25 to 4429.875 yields 1.08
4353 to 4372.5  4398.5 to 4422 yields 1.05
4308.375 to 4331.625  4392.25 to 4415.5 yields 1.17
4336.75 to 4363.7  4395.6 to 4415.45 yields 1.10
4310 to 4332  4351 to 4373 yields 1.07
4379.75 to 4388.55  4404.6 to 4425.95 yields 1.10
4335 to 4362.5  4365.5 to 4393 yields 1.03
